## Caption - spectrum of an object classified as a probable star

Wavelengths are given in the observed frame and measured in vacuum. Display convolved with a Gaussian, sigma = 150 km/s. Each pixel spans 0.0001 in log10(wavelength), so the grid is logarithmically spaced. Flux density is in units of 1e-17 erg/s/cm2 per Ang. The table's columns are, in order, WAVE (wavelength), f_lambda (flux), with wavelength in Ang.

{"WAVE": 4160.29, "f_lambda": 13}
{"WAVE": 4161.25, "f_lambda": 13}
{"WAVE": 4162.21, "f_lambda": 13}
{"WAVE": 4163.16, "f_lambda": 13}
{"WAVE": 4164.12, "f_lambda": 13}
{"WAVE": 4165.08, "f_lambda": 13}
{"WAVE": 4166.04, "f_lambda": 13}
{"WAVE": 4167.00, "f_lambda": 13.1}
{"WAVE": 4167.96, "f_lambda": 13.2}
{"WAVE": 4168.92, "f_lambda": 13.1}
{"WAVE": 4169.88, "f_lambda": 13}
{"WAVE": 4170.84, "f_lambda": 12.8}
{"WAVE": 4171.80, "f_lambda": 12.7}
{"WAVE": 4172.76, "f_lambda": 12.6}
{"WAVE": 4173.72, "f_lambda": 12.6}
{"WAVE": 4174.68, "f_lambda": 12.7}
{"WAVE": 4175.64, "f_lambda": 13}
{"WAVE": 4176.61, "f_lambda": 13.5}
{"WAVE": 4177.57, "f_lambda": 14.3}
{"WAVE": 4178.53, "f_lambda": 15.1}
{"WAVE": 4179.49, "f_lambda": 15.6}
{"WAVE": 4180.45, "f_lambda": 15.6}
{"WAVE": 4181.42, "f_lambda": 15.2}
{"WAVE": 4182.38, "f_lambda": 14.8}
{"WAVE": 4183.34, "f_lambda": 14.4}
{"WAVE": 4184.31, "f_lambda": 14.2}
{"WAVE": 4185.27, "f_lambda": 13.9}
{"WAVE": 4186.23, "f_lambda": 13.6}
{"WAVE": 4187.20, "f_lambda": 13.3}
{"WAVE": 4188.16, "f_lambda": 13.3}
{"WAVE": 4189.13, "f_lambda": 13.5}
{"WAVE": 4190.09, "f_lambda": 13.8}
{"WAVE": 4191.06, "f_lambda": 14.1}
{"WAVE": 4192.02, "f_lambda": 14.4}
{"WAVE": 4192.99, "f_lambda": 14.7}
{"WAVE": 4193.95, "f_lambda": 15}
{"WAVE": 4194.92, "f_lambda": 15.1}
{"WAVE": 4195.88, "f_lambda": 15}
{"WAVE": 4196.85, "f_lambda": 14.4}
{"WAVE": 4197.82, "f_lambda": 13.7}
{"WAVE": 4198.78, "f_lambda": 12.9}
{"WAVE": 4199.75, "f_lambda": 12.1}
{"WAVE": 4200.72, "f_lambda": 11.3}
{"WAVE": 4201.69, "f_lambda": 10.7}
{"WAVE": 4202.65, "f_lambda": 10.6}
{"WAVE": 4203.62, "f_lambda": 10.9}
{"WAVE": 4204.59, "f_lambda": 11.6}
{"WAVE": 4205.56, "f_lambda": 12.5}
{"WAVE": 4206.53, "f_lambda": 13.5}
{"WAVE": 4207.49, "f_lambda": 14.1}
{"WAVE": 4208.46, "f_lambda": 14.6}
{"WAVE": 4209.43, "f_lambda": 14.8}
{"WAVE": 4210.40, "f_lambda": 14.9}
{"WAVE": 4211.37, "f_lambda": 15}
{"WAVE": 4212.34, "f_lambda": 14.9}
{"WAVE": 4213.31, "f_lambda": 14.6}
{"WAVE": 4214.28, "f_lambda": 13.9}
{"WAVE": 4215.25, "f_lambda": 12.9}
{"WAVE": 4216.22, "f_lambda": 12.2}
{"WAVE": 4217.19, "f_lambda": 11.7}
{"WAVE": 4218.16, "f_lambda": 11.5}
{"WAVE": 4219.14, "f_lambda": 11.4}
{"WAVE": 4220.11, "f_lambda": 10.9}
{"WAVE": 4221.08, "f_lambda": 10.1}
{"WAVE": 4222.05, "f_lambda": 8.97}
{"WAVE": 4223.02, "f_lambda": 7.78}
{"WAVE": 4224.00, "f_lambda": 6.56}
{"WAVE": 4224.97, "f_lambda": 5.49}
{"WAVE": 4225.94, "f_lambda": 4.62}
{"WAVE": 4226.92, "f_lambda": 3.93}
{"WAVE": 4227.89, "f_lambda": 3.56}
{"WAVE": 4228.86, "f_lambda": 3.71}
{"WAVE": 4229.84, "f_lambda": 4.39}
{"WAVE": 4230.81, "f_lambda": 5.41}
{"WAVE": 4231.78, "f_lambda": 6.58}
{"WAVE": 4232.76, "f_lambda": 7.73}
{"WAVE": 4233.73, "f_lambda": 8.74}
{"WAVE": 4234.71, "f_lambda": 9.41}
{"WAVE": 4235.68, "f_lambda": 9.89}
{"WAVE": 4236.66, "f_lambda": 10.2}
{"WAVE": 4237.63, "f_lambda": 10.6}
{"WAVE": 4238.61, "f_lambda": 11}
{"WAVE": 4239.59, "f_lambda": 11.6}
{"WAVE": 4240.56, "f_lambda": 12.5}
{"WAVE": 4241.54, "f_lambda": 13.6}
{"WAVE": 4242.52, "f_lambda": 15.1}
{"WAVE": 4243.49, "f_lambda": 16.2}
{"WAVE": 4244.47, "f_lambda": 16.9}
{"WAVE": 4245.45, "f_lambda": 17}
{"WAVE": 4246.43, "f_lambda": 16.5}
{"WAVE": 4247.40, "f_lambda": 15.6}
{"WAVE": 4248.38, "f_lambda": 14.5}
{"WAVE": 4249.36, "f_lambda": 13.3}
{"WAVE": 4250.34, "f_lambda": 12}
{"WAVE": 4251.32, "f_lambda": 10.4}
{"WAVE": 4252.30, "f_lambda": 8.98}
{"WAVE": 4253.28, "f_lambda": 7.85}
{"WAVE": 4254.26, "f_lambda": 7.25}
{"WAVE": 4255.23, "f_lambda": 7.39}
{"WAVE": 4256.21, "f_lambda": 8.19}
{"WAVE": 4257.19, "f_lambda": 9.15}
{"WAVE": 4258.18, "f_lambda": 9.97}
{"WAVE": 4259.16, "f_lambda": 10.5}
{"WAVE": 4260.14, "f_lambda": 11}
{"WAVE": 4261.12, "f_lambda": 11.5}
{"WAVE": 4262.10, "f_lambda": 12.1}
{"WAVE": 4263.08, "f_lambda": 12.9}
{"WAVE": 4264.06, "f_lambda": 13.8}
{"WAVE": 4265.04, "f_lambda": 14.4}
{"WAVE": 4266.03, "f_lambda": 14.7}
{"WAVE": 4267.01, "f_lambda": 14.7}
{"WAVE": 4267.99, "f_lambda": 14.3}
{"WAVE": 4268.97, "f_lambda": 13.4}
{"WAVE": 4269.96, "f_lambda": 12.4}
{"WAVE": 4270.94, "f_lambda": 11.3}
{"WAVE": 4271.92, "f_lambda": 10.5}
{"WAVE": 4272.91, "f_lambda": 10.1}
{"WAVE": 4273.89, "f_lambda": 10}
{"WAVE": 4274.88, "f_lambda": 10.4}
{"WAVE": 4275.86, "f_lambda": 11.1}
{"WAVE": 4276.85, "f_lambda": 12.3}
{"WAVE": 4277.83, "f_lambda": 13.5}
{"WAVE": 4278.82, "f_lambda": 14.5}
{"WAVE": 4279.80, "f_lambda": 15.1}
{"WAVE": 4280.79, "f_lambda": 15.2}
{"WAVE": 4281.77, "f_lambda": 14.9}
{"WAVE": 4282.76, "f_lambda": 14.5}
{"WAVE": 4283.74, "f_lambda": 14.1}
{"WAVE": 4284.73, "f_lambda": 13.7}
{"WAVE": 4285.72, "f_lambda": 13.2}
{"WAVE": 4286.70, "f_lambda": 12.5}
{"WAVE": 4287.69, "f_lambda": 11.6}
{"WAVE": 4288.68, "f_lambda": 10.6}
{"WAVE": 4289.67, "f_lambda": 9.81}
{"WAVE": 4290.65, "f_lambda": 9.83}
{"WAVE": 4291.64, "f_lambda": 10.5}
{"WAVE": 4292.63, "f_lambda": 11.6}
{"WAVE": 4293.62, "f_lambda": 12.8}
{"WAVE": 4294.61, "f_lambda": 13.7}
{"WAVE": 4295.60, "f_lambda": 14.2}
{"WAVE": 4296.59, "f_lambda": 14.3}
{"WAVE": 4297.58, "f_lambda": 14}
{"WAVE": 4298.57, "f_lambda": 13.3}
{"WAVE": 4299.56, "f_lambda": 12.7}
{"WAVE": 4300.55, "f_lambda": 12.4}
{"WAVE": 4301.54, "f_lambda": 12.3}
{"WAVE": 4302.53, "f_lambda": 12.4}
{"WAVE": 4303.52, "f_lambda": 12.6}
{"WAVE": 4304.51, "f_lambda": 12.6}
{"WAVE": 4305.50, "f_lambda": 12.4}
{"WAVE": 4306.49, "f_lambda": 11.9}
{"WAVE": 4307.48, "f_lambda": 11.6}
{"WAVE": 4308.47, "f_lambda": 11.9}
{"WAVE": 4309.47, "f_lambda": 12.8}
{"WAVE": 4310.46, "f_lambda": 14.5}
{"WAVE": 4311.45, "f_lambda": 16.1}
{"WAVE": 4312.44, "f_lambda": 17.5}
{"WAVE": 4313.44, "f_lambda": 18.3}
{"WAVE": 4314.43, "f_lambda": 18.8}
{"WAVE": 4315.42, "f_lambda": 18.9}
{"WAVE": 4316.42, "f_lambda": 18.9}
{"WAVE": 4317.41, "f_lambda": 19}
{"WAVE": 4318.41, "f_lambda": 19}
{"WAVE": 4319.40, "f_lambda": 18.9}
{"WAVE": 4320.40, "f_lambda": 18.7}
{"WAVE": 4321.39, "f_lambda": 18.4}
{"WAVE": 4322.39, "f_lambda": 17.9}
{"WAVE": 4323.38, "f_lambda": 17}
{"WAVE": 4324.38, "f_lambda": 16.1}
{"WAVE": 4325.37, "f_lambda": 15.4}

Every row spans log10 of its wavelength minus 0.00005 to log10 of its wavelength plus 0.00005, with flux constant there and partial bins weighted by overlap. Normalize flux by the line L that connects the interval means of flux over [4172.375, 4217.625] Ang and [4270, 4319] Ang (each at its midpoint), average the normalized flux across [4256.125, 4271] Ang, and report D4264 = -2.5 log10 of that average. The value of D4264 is 0.11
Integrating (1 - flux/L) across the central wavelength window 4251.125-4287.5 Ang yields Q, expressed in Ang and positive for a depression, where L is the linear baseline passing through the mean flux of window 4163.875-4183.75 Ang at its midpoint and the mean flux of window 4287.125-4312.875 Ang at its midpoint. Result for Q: 2.7 Ang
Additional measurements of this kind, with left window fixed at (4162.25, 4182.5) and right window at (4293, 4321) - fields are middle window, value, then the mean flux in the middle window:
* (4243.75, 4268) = 3.7 Ang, 12.2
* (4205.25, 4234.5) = 8.3 Ang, 10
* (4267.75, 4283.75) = 2.0 Ang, 12.7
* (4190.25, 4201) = -0.1 Ang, 13.9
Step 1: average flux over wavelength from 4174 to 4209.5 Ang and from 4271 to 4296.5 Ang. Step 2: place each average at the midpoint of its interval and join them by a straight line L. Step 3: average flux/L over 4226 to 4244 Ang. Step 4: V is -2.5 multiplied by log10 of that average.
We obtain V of 0.40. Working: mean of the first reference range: 13.6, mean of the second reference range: 12.4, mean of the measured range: 9.02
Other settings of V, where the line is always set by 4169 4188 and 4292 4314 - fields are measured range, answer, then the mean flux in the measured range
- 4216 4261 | 0.33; 10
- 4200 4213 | 0.06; 13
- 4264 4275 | 0.09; 12.5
